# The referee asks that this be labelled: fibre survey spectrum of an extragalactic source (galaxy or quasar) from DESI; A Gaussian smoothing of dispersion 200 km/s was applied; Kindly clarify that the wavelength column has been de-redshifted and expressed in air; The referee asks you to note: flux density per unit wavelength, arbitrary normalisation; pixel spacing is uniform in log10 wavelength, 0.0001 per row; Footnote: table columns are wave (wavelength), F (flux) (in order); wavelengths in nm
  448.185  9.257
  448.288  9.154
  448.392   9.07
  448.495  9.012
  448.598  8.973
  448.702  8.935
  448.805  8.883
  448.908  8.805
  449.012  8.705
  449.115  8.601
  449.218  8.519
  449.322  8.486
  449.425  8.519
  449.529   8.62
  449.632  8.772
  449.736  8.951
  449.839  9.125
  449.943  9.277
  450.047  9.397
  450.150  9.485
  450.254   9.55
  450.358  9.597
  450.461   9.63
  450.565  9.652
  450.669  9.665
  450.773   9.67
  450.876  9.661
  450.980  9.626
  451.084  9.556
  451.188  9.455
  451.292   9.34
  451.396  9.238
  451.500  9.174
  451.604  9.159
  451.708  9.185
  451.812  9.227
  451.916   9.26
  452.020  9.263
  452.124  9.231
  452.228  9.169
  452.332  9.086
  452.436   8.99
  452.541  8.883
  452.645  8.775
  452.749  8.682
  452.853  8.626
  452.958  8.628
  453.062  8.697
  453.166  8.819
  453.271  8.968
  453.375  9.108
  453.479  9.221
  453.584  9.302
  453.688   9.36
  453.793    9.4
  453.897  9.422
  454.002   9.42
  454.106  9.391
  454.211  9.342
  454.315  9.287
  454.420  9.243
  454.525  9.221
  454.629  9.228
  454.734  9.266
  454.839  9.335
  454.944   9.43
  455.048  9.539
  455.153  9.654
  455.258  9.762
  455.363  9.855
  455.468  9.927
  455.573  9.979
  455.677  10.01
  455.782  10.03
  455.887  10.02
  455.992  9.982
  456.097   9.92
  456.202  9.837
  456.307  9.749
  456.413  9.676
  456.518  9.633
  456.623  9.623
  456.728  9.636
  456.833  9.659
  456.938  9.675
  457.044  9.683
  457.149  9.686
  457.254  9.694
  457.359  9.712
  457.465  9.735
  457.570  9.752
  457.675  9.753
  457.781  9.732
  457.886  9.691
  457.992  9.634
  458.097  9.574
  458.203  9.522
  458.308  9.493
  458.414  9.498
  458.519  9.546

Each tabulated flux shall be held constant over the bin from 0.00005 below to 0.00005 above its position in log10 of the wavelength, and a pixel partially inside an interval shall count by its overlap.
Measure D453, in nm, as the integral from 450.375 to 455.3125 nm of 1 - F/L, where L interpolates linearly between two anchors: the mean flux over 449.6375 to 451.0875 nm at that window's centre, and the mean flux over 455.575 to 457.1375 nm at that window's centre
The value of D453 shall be 0.174 nm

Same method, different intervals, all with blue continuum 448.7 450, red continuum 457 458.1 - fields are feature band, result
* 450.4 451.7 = -0.07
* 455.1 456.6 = -0.05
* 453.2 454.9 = 0.01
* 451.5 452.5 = -0.01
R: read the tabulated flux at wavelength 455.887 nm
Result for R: 10.02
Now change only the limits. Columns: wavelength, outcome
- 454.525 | 9.221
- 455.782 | 10.03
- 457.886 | 9.691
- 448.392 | 9.07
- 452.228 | 9.169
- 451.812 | 9.227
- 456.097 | 9.92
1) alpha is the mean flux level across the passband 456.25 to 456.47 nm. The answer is 9.68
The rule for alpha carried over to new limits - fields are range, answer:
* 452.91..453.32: 8.78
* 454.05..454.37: 9.35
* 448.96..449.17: 8.67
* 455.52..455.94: 10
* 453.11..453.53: 9.04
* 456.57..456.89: 9.66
